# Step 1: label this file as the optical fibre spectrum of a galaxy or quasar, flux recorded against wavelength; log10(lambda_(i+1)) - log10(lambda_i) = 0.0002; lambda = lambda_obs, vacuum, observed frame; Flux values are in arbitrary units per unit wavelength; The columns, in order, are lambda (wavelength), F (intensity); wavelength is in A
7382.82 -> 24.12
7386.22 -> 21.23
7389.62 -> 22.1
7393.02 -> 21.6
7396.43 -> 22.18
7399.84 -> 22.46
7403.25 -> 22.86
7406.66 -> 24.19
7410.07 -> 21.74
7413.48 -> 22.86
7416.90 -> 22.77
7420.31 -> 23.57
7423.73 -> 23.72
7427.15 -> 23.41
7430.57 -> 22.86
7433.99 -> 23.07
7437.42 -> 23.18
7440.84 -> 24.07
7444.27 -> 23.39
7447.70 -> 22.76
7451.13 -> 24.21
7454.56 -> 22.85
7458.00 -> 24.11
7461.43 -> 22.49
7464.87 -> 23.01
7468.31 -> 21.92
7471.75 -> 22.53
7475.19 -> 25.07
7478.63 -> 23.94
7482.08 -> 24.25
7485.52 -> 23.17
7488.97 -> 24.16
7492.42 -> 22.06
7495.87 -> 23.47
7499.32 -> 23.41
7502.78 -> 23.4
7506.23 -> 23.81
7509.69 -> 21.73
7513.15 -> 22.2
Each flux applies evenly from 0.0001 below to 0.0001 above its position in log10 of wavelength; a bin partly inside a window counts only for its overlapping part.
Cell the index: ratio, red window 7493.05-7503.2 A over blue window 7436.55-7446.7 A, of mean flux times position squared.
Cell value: 1.00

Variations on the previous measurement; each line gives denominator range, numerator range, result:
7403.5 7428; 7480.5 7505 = 1.03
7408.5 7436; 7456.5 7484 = 1.03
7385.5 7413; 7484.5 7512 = 1.06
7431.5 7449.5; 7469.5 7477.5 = 1.03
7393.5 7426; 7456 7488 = 1.04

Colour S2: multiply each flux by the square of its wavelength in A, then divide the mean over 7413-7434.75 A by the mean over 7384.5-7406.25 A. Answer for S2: 1.05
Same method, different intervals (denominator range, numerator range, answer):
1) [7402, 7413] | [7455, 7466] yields 1.02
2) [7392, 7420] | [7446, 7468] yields 1.04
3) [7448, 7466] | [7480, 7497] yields 1.01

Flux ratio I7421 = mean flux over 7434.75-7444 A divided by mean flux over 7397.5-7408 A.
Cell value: 1.02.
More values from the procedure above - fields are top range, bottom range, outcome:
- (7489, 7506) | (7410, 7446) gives 1.00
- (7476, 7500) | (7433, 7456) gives 1.01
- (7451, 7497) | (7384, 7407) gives 1.05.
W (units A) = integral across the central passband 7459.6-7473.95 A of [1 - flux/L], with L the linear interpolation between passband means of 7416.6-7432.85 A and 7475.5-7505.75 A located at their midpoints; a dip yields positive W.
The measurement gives 0.5 A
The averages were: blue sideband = 23.3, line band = 22.6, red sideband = 23.6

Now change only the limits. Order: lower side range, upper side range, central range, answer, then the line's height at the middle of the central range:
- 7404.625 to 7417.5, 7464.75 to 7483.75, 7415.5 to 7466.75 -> -0.3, 23.2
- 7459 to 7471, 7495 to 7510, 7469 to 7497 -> -0.7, 22.9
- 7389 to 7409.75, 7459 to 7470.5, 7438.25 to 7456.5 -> -0.7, 22.6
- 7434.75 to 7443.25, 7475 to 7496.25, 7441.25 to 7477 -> 0.5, 23.6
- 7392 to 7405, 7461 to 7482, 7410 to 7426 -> -0.4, 22.6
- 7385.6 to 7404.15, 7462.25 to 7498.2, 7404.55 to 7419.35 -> -0.4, 22.3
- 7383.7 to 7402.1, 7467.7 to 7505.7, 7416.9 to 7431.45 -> -0.5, 22.5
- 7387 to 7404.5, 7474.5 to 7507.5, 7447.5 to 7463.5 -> -0.2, 23.1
